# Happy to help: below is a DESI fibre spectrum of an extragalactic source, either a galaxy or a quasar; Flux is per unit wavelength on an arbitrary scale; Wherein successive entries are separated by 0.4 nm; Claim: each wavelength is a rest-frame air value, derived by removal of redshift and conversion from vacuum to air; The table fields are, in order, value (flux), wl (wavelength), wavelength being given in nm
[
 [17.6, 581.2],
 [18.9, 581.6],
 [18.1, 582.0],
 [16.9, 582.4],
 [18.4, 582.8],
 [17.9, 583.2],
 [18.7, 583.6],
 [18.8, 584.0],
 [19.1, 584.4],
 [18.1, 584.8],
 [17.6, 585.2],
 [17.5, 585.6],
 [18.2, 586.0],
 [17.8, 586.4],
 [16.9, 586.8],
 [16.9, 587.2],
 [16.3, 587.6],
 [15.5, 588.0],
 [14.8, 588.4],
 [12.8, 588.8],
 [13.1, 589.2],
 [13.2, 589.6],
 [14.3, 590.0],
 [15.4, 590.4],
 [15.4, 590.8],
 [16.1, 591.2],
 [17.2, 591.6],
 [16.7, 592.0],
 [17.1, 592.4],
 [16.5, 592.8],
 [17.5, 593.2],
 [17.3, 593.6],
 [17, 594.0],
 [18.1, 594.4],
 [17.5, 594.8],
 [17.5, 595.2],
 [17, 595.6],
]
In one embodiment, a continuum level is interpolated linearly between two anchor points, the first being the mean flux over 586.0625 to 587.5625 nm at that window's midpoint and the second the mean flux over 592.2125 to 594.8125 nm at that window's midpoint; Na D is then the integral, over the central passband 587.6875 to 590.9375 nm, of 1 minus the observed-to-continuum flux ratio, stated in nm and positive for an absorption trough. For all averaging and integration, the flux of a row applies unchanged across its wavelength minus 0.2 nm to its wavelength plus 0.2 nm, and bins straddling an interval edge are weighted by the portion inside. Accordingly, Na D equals 0.54 nm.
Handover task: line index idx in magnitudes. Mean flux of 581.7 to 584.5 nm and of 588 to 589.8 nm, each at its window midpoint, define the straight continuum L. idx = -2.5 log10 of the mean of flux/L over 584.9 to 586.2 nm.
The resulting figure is -0.09 mag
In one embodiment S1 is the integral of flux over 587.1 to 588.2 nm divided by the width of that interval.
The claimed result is 16.2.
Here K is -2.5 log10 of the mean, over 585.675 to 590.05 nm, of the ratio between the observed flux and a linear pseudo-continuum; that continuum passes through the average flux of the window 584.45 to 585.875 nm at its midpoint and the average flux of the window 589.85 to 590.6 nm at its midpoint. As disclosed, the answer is 0.06 mag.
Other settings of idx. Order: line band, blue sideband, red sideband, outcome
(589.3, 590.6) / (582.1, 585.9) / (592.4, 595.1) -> 0.23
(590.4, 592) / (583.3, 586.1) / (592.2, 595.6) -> 0.09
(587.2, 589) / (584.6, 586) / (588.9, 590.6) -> 0.02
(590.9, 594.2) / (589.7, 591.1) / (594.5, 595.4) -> -0.05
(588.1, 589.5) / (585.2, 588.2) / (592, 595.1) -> 0.24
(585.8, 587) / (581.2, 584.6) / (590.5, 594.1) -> 0.00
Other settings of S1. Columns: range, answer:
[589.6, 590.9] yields 14.7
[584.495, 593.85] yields 16.2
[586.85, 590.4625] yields 14.8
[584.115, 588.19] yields 17.4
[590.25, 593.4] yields 16.5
